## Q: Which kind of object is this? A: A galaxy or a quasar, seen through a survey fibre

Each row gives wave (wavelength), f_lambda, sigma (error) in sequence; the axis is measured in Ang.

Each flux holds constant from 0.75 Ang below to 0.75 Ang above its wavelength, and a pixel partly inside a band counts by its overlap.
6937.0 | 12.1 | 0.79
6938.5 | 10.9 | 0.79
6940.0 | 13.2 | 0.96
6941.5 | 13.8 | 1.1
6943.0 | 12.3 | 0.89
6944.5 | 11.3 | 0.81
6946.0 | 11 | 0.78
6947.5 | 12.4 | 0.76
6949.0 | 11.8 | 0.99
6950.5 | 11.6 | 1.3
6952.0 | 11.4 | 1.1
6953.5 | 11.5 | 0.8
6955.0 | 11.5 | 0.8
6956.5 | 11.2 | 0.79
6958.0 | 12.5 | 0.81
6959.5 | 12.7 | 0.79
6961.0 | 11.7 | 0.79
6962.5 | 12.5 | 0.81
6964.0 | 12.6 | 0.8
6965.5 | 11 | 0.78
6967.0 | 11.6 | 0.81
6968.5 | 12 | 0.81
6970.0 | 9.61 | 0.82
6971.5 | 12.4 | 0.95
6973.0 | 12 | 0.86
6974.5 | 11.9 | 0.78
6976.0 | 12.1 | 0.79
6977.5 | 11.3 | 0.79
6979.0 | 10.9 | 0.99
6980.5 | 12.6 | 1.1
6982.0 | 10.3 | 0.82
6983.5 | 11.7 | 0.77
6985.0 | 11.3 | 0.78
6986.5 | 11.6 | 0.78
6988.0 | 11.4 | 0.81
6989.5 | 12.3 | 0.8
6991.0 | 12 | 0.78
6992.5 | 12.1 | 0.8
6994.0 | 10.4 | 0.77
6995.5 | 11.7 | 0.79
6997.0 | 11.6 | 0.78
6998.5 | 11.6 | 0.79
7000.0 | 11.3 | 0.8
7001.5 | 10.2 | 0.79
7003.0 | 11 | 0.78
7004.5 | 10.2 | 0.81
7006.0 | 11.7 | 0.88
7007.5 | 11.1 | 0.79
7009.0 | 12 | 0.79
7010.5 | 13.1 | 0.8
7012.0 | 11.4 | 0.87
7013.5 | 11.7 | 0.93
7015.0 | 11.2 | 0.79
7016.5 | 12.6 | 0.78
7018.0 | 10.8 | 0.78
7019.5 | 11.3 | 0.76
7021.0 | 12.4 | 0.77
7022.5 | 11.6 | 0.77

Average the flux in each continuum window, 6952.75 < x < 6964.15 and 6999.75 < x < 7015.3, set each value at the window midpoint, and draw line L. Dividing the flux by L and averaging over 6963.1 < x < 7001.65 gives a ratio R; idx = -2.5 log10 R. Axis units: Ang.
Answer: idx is 0.01 mag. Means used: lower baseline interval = 12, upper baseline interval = 11.4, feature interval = 11.5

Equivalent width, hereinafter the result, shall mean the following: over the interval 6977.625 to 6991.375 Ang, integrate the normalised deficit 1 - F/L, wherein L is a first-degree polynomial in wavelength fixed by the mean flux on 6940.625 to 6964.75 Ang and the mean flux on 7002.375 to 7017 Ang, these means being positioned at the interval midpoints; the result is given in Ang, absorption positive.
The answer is 0.26 Ang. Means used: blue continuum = 12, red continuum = 11.6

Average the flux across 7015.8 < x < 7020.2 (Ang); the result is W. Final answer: 11.6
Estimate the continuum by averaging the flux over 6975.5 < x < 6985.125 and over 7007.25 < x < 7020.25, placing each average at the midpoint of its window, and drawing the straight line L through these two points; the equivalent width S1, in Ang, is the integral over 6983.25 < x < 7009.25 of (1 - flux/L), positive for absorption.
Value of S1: 0.4 Ang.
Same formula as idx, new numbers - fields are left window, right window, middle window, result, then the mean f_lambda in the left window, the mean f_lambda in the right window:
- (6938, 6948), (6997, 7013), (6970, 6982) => 0.009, 12.2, 11.4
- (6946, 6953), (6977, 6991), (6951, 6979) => -0.010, 11.7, 11.5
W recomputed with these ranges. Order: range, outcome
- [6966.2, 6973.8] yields 11.5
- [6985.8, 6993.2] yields 11.9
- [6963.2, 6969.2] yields 11.8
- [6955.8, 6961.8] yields 12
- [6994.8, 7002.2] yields 11.3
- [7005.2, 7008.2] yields 11.4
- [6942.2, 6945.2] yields 11.8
